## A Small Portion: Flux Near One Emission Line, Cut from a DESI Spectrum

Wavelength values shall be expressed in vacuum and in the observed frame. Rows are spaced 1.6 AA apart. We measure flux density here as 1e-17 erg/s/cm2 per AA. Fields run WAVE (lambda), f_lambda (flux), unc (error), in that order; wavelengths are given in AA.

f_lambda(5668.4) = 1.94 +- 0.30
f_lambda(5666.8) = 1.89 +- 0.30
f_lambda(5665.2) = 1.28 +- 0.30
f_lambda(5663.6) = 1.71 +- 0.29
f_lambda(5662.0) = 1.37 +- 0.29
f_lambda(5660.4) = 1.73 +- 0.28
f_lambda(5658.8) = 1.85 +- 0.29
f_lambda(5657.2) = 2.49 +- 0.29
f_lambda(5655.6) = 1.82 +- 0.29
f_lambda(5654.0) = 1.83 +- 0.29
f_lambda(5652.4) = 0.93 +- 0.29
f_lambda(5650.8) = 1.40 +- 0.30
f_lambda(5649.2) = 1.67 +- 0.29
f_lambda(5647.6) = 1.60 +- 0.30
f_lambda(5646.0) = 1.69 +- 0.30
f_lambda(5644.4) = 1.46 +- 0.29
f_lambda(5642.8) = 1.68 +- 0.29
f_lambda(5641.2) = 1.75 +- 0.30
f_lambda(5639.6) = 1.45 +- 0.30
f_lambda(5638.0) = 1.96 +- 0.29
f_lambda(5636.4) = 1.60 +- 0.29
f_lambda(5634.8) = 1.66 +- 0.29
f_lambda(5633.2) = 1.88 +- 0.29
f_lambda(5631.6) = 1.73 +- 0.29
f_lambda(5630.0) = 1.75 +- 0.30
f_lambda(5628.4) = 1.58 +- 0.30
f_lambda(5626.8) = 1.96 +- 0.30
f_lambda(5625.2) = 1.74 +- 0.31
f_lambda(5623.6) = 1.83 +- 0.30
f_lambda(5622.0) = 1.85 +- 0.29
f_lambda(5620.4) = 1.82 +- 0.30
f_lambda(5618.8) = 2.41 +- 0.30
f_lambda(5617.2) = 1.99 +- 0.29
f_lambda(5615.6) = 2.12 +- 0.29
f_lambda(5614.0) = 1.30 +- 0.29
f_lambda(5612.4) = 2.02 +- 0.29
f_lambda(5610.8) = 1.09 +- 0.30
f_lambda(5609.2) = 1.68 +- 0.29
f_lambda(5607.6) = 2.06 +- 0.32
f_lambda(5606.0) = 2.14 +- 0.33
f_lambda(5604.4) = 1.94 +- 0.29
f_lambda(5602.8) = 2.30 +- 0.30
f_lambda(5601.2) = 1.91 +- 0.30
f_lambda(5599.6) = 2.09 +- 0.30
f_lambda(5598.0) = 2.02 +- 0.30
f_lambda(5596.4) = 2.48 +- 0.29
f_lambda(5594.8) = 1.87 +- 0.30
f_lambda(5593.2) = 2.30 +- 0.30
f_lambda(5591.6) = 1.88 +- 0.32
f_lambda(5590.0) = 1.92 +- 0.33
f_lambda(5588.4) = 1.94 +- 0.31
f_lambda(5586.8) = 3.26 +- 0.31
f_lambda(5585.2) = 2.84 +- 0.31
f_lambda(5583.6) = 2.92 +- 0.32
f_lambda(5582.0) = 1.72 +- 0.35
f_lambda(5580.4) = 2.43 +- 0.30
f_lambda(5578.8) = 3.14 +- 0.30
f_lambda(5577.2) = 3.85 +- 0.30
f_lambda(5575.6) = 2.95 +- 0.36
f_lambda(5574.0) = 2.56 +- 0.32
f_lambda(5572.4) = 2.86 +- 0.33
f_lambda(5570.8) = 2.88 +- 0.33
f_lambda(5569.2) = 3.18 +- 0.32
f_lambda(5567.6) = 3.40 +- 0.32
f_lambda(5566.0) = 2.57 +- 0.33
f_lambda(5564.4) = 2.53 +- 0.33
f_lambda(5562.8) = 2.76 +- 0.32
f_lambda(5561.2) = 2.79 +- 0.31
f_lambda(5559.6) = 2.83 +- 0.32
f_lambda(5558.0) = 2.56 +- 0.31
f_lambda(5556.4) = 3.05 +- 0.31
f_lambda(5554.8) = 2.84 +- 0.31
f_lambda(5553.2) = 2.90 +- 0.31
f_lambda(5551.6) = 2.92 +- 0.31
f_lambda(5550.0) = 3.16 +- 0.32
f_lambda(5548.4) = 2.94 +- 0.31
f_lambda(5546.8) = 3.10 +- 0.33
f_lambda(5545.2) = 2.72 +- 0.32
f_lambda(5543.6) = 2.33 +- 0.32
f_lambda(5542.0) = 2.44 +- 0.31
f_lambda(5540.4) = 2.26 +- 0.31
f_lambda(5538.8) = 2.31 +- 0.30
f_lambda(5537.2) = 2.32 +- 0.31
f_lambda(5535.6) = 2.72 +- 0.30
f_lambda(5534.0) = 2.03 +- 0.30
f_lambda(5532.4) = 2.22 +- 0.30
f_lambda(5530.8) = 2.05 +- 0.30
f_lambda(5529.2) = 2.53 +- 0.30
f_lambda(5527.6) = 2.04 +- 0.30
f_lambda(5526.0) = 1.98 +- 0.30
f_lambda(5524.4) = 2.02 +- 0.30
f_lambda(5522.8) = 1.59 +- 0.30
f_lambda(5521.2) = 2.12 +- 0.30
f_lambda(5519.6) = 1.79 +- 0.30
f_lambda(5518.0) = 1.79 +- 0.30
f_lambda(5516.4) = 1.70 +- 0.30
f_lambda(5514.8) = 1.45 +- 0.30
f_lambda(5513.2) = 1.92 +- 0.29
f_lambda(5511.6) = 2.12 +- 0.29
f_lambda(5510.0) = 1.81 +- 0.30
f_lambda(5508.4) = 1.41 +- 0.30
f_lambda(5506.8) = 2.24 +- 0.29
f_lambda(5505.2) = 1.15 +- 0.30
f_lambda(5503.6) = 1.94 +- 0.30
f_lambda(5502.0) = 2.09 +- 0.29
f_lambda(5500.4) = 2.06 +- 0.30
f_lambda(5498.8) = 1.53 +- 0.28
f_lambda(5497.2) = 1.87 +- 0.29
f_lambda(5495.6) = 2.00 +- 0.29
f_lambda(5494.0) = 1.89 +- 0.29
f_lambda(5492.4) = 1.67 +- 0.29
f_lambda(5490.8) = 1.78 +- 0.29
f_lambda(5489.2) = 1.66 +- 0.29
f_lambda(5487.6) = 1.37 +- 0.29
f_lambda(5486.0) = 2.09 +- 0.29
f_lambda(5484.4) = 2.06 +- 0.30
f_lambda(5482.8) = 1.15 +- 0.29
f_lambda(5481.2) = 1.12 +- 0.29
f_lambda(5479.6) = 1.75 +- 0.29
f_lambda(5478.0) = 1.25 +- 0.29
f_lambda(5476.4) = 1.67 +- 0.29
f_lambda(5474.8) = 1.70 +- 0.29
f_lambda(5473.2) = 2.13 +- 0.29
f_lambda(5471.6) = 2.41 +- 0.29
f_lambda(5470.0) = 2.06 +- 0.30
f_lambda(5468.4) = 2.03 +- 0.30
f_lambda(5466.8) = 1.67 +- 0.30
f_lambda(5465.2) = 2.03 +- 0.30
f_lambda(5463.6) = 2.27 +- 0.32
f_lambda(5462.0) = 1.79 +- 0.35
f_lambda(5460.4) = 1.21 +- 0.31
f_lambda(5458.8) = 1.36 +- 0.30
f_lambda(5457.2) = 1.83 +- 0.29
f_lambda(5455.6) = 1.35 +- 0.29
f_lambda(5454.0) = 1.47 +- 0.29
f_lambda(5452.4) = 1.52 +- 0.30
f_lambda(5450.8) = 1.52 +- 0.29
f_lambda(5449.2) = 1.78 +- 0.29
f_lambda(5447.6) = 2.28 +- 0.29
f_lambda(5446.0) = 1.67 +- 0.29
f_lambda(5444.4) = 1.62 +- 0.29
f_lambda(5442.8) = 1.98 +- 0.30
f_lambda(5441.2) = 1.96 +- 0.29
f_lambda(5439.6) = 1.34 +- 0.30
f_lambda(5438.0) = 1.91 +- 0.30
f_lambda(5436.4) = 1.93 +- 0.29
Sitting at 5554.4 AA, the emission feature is Mg II 2798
